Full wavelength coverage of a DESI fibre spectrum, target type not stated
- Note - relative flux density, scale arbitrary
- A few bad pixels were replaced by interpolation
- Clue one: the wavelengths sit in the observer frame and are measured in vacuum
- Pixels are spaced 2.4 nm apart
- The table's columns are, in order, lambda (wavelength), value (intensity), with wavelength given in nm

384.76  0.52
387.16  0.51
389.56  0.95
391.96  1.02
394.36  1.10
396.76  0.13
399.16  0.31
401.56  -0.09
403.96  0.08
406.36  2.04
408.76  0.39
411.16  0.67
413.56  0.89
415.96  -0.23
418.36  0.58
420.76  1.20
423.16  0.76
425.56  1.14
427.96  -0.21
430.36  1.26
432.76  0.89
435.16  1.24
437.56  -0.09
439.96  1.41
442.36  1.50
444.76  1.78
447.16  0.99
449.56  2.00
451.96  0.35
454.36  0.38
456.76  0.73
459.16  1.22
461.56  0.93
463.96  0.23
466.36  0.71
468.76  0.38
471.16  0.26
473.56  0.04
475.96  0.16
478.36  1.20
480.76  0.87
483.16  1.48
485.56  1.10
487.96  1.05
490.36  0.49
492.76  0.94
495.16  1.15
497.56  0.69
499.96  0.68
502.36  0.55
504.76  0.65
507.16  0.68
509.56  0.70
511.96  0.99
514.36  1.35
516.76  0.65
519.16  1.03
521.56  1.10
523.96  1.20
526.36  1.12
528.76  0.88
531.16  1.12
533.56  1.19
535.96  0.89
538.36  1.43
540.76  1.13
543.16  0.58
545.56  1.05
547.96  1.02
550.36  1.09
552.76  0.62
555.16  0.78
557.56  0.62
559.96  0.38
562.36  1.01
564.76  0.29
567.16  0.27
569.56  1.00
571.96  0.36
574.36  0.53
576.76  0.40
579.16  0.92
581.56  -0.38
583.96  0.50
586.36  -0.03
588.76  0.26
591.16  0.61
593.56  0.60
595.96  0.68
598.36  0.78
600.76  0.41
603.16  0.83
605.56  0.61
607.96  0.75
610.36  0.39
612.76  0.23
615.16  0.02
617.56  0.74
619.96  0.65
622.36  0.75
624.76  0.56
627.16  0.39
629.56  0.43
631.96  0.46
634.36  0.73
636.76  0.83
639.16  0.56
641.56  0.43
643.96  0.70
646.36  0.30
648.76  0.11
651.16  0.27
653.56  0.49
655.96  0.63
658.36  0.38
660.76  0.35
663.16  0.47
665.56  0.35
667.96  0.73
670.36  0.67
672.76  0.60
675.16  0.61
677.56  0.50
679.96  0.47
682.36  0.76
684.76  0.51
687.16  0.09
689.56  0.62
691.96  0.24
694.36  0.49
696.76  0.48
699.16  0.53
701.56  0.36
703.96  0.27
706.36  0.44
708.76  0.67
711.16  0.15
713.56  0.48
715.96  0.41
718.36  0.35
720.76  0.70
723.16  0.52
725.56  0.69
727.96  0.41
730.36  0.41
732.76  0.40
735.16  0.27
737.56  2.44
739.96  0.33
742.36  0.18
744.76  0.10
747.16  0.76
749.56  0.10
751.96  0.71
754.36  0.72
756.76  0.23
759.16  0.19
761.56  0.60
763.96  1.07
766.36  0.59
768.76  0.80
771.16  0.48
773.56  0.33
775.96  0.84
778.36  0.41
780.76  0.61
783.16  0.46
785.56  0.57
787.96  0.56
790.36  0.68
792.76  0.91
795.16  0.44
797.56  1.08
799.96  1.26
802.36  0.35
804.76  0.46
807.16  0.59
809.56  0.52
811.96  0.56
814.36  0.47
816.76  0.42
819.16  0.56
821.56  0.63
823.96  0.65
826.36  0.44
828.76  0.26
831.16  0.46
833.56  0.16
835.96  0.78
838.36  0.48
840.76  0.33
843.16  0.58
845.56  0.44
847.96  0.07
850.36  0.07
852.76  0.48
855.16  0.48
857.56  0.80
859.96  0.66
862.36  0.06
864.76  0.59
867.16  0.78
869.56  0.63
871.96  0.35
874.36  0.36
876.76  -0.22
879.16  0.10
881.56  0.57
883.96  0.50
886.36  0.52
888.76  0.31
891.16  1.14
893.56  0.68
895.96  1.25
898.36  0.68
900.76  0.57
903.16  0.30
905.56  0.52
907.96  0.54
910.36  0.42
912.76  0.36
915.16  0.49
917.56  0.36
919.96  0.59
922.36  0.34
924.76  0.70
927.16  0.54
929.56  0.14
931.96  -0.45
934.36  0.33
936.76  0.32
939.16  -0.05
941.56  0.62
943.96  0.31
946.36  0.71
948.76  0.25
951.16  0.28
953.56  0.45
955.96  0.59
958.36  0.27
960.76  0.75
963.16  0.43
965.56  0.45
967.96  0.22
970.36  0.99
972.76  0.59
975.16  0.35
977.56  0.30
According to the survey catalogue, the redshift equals 0.977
